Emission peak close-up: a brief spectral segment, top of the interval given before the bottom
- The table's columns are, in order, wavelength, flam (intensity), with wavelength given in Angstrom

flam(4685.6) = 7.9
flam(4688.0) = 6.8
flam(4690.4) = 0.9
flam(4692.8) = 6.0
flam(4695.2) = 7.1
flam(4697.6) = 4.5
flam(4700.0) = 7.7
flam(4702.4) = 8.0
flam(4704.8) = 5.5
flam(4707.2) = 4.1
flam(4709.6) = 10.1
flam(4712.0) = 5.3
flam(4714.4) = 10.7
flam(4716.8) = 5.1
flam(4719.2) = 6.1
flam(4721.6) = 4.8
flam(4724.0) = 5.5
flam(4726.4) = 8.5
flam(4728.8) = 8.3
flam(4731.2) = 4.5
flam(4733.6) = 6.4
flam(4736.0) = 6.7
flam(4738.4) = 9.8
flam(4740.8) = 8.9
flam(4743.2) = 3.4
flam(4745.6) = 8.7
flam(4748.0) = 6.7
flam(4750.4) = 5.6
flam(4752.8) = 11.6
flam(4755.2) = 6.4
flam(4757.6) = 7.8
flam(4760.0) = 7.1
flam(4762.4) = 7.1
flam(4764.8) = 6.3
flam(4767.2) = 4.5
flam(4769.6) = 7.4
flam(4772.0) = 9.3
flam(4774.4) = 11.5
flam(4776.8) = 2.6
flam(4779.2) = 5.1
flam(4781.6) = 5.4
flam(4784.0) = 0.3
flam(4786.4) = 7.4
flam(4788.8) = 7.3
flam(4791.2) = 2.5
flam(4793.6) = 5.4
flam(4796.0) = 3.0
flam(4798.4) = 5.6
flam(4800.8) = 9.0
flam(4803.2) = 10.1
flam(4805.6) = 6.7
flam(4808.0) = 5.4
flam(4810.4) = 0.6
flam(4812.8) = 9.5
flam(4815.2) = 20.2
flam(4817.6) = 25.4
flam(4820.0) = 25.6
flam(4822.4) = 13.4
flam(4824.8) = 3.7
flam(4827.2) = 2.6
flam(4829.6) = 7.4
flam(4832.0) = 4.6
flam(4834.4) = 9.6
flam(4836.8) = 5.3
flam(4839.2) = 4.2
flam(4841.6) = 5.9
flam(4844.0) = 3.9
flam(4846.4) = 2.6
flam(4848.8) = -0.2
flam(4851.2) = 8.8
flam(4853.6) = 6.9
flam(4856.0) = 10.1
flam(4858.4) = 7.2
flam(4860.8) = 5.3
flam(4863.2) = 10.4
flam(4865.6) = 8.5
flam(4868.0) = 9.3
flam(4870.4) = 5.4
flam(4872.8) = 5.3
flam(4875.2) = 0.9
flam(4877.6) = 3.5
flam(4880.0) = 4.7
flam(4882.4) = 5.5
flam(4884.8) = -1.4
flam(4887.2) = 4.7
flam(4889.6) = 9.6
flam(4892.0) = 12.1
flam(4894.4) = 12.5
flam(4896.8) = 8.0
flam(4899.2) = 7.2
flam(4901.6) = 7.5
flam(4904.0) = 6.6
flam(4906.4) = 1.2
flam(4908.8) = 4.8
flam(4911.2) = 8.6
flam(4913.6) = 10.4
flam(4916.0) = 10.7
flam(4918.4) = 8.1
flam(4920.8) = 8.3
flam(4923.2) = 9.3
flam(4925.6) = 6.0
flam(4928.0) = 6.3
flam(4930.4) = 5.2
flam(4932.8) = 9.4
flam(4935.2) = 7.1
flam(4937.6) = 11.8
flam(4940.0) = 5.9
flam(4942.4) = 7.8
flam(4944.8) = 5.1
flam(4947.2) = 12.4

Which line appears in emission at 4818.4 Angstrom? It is [O II] 3727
